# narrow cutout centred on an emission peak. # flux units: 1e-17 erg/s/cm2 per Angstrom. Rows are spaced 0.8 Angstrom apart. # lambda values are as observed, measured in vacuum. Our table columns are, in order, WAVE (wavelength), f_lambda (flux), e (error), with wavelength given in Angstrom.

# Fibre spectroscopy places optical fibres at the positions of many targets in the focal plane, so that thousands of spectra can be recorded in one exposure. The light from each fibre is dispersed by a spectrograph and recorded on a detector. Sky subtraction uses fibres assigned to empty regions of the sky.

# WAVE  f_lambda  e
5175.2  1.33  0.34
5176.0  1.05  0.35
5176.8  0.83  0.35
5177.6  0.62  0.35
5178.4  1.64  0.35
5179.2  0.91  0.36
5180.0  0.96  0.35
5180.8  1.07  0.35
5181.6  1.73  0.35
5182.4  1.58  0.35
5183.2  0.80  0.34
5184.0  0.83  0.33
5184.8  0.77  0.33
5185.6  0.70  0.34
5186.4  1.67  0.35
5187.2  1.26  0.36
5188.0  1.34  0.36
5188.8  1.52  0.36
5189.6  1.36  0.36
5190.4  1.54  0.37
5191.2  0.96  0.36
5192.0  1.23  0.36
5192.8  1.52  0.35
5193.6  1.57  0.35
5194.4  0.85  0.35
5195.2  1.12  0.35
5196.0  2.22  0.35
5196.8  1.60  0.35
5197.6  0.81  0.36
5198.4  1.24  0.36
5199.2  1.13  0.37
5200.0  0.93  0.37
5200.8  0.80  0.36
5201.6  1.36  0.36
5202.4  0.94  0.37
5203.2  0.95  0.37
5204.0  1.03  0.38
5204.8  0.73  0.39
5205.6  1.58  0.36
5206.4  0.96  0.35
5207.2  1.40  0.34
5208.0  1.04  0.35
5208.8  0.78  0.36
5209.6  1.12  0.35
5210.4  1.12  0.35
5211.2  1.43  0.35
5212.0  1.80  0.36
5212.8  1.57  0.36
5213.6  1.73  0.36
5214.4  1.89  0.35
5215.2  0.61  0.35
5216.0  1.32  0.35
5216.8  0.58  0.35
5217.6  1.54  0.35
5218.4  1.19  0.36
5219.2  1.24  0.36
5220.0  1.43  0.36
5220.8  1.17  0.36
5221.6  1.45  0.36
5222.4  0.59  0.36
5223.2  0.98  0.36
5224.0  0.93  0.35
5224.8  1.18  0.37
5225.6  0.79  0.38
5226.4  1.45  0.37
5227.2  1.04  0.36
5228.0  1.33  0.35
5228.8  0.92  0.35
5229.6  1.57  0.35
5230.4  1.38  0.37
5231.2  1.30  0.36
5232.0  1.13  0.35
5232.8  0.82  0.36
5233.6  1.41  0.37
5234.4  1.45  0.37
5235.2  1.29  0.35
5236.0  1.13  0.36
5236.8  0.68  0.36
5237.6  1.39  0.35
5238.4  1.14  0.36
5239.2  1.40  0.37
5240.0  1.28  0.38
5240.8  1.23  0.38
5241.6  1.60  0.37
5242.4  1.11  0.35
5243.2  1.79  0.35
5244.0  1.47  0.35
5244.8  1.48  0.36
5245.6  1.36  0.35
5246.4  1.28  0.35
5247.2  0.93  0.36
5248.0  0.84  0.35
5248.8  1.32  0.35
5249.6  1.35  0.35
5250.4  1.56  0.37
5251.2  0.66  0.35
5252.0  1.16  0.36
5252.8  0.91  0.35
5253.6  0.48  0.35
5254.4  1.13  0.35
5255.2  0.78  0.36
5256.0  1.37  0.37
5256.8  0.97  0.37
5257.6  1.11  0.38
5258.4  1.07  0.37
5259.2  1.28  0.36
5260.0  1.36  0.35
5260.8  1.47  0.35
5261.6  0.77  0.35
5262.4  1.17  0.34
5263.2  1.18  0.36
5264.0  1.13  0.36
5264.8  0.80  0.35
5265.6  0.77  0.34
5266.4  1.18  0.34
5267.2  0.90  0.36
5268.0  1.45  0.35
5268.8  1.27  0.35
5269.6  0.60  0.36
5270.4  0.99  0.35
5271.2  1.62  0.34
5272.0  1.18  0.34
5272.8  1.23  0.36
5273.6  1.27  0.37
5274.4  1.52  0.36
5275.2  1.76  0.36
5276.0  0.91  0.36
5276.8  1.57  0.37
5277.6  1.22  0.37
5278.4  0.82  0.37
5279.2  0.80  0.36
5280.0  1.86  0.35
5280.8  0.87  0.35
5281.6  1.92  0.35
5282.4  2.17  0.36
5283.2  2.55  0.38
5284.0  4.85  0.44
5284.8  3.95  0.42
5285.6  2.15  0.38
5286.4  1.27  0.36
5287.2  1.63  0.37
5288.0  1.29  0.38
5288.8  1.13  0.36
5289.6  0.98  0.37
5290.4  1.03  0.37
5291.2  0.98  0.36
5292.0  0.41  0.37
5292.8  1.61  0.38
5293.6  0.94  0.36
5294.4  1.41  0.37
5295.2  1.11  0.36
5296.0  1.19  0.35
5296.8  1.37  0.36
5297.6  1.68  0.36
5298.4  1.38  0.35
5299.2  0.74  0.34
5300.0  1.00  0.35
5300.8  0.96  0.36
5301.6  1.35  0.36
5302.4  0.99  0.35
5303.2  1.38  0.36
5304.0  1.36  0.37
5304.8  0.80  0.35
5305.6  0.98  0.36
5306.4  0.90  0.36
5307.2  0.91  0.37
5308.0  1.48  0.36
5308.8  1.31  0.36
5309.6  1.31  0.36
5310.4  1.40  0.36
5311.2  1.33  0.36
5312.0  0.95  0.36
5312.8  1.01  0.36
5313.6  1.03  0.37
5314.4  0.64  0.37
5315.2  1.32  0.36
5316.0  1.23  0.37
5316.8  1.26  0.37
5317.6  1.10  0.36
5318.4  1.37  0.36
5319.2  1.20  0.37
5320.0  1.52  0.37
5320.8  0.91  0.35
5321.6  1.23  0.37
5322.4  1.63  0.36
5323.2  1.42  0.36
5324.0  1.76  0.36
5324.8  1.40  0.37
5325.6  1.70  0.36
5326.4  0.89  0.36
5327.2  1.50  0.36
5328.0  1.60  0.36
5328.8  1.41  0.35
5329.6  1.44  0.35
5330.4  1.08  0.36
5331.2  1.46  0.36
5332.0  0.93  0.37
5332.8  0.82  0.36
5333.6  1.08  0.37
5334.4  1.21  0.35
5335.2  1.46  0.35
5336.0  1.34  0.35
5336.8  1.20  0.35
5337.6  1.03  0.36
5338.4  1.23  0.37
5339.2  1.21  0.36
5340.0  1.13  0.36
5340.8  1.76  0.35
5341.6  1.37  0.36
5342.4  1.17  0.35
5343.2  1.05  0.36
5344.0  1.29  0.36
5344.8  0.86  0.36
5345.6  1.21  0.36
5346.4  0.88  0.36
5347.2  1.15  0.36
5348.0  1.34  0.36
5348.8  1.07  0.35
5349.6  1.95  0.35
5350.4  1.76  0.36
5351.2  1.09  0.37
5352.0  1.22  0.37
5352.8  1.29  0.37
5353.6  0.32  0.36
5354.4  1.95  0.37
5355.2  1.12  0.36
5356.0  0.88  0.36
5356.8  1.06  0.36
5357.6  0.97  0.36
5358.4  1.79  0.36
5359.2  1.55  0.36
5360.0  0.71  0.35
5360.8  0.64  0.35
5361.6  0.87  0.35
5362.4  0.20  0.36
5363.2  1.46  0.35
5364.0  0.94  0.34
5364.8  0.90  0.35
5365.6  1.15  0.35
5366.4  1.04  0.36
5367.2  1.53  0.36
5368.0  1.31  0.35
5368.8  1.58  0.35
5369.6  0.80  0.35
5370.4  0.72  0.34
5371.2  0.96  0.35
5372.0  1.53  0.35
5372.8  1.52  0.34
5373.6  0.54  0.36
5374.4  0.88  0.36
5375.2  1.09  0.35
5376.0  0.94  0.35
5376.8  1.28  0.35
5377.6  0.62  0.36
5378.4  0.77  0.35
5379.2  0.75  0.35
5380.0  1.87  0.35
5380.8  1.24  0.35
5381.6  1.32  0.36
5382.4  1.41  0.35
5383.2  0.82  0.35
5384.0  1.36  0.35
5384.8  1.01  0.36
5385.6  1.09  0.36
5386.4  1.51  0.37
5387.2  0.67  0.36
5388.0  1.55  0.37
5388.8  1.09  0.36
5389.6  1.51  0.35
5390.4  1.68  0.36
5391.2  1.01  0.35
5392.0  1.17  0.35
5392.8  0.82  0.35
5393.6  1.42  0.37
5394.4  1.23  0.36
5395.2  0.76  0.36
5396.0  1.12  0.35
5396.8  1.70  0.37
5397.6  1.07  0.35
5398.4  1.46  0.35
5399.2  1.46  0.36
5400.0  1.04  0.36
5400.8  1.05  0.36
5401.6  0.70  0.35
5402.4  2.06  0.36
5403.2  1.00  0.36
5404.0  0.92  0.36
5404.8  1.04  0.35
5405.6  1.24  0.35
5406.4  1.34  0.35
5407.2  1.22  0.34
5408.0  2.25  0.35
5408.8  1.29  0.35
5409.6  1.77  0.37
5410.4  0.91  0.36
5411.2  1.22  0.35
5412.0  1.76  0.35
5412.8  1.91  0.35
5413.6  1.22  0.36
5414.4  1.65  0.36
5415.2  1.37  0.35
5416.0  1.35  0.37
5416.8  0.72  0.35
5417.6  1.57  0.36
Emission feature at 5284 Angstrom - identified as H-gamma 4340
